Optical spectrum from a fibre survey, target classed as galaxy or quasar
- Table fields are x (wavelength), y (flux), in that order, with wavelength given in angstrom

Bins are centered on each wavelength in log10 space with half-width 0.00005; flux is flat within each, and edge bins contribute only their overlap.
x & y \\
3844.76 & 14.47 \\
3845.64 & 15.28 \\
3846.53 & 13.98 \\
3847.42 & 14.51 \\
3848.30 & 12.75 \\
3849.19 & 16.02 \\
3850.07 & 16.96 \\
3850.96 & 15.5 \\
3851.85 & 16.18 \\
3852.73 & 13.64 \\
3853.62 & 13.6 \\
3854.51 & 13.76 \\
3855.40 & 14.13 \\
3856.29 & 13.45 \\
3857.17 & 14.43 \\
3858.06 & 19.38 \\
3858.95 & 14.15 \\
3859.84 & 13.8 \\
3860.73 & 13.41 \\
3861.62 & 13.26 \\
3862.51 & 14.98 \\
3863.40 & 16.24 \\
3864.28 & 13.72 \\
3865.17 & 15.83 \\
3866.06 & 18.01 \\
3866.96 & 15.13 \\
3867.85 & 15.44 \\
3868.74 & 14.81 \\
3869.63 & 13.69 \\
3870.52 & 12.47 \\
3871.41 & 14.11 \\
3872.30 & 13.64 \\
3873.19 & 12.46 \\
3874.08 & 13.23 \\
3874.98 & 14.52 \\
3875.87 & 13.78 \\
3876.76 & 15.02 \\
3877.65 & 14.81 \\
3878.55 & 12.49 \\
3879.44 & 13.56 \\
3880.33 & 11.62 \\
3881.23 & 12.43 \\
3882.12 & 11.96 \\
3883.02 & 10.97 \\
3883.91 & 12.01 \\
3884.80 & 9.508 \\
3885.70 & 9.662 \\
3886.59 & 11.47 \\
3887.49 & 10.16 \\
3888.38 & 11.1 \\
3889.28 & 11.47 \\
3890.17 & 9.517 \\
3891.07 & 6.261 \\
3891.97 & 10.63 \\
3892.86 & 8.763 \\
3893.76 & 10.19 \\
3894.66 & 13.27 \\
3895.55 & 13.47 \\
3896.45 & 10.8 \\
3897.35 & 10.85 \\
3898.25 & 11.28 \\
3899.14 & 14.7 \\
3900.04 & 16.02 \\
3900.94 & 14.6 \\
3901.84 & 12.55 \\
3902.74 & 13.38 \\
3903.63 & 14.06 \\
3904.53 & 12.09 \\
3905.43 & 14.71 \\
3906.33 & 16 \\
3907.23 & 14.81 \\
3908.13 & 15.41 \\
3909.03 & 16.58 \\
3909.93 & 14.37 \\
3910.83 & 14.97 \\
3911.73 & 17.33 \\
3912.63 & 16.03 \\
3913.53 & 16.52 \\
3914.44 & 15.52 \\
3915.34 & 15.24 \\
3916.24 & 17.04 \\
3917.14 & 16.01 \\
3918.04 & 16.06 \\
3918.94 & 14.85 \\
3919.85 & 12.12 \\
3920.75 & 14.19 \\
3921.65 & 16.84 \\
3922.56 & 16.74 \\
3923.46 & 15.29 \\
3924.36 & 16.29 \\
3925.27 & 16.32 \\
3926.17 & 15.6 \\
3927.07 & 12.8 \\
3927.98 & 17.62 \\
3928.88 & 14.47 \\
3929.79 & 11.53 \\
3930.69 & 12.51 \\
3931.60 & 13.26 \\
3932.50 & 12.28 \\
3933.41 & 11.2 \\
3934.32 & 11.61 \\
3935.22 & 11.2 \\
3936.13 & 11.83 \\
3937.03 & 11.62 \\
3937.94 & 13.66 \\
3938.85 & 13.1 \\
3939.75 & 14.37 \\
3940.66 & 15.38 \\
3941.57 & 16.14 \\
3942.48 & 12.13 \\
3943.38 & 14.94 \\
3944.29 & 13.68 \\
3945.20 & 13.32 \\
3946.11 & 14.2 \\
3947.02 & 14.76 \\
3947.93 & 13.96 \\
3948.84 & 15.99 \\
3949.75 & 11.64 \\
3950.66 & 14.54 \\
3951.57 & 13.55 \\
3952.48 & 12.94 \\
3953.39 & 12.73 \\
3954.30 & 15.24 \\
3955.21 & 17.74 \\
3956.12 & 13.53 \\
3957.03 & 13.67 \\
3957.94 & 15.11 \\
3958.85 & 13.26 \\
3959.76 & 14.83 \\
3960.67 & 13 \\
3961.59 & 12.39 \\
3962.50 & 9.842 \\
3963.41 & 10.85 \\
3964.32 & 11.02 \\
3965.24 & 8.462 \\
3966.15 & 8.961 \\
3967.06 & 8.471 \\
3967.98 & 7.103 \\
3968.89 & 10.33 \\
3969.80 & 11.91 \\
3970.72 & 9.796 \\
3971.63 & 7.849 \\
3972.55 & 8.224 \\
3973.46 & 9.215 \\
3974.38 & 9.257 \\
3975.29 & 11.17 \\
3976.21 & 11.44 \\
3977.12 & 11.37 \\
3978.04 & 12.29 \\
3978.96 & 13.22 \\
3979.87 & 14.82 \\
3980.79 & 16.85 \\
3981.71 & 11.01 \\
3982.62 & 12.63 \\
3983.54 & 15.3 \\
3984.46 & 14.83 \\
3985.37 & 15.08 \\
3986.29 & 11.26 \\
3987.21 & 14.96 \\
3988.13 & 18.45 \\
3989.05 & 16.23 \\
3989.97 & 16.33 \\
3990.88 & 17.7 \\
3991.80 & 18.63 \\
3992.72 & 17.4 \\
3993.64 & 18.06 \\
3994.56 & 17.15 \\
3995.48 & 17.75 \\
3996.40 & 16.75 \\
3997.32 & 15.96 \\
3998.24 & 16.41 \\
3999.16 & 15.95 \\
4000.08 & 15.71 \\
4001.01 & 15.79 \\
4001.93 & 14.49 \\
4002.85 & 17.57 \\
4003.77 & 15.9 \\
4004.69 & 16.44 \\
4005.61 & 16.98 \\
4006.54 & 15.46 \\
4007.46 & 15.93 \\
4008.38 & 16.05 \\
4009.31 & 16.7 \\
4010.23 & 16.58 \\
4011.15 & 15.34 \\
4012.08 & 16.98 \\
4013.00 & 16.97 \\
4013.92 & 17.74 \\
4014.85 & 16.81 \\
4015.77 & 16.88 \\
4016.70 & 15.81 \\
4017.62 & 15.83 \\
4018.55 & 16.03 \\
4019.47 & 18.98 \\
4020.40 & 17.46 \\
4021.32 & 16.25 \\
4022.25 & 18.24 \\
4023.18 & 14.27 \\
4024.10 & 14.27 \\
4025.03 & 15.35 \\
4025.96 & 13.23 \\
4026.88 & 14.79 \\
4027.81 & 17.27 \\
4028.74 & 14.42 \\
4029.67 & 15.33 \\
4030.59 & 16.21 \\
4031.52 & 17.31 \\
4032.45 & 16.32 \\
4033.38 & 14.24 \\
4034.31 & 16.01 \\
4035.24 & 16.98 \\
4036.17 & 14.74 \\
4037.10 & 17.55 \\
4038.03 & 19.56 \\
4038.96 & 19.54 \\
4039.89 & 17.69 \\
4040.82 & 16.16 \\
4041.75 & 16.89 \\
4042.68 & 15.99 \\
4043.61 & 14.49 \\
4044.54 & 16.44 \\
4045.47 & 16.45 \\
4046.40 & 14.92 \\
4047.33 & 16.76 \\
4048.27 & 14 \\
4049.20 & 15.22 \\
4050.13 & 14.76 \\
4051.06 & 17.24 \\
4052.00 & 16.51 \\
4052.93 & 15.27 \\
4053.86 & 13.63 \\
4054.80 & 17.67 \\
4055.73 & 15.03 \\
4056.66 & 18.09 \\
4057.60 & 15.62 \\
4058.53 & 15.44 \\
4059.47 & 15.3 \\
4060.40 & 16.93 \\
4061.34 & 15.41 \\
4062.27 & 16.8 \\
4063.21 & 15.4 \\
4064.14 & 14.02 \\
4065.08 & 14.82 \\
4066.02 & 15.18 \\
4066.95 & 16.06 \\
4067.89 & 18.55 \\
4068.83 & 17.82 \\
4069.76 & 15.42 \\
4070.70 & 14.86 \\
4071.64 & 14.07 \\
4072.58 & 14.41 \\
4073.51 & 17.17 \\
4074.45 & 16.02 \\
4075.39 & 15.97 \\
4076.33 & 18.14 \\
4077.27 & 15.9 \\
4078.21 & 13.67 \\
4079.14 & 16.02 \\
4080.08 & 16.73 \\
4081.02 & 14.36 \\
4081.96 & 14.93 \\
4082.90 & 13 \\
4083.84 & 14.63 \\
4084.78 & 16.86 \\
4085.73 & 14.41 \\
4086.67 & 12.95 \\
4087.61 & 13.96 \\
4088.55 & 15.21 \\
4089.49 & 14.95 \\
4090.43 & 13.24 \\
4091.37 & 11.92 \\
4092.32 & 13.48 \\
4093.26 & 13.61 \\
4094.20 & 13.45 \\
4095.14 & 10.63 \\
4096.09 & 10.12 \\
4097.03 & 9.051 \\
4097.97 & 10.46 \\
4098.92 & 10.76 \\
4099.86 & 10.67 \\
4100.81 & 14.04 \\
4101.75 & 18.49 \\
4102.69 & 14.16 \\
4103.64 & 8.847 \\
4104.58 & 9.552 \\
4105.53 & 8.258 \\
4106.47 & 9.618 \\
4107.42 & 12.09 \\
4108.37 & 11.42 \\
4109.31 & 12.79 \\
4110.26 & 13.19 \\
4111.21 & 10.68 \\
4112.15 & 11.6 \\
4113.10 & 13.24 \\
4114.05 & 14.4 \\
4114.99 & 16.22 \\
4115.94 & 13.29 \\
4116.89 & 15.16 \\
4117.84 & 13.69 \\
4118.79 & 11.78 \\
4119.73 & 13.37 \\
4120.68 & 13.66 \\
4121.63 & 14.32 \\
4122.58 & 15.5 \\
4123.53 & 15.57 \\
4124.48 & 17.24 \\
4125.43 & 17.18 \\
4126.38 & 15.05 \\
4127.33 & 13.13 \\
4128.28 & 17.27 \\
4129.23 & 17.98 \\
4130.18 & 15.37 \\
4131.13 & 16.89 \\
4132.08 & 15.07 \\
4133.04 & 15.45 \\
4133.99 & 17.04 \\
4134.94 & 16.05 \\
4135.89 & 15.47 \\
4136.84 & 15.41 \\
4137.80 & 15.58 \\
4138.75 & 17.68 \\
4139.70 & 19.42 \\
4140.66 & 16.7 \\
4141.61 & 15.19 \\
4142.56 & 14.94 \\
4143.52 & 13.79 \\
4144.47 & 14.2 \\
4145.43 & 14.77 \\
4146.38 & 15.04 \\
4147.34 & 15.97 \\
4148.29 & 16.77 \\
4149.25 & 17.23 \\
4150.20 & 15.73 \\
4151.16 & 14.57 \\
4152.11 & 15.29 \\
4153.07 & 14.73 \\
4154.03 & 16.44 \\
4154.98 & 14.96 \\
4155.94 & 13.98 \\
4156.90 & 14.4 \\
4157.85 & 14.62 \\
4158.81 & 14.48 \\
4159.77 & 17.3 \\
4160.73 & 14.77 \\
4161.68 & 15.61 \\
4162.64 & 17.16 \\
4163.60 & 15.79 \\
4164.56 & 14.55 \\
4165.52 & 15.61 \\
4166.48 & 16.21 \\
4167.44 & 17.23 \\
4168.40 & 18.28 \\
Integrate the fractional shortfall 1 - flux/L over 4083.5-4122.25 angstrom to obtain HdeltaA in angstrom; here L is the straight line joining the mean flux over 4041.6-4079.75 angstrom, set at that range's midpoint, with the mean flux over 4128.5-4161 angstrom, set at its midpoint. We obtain 7.29 angstrom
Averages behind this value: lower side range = 15.8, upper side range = 15.7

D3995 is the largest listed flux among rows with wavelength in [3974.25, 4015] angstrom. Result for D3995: 18.63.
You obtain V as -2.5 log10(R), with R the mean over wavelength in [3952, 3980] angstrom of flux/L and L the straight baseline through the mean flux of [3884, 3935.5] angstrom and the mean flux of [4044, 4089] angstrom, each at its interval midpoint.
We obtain 0.22 mag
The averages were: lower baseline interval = 13.5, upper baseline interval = 15.6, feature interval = 11.6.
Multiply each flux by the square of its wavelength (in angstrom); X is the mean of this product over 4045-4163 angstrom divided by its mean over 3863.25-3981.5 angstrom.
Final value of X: 1.23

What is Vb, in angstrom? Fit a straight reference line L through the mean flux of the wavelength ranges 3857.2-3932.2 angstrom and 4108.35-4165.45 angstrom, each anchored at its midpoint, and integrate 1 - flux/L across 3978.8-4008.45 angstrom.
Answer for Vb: -3.2 angstrom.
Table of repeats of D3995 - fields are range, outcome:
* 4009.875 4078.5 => 19.56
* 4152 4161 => 17.3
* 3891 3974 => 17.74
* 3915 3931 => 17.62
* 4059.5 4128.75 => 18.55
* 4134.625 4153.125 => 19.42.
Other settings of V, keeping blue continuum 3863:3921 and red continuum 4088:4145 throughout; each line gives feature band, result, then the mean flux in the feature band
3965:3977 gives 0.39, 9.48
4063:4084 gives -0.13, 15.5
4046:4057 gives -0.14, 15.7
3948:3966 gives 0.04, 13.1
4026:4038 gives -0.16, 16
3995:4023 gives -0.20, 16.5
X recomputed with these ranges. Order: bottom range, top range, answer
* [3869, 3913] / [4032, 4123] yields 1.25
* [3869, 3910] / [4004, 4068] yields 1.38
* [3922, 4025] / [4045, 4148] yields 1.09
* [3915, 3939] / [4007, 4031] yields 1.20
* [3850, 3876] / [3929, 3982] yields 0.89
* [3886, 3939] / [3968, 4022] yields 1.15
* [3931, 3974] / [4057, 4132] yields 1.23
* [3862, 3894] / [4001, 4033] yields 1.37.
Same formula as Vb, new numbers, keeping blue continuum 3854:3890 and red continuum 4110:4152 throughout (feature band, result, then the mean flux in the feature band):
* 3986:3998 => -2.1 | 16.7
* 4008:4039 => -3.9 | 16.3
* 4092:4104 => 2.3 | 12.2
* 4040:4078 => -3.0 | 15.9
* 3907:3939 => -1.7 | 14.5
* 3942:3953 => 0.1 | 13.8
